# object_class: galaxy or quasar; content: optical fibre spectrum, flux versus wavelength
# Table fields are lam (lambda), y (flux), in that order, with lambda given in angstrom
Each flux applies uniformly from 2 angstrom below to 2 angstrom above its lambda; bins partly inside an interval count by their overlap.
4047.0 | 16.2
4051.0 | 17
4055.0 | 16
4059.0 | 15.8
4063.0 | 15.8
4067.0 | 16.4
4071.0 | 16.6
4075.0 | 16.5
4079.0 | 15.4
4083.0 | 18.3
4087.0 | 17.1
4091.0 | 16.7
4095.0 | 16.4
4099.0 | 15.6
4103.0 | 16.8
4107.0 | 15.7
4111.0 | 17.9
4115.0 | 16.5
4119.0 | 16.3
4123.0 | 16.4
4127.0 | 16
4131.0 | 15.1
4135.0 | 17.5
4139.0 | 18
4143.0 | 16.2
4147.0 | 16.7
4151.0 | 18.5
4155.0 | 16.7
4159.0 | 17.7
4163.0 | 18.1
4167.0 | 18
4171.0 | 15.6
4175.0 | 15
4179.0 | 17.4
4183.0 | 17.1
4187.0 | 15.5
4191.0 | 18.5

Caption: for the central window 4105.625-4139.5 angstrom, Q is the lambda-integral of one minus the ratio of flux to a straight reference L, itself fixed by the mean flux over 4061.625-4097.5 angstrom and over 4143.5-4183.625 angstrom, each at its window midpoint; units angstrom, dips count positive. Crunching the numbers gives 0.53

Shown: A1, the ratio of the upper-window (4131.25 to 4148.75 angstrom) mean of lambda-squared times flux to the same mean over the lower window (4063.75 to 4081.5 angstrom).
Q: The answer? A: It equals 1.07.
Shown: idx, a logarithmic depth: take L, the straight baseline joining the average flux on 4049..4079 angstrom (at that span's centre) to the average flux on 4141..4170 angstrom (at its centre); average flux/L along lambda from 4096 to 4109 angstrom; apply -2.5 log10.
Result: 0.04 mag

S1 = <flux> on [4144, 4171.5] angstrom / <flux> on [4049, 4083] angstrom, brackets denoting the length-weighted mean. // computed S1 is 1.07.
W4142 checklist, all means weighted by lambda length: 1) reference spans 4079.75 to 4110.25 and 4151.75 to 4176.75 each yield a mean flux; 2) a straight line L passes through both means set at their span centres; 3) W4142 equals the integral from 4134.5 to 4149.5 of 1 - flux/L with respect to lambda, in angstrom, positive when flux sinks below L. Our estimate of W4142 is -0.22 angstrom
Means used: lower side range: 16.7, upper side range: 17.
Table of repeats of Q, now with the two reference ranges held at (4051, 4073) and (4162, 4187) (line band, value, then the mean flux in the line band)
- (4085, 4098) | -0.2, 16.6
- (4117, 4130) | 0.3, 16.1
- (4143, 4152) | -0.3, 17.2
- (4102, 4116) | -0.3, 16.7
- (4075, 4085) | -0.3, 16.8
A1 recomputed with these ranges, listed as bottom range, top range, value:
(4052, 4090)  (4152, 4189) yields 1.07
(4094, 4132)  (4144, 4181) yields 1.07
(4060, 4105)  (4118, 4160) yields 1.05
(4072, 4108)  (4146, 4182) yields 1.07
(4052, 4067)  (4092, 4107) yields 1.03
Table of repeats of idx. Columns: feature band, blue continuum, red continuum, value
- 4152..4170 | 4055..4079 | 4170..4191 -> -0.08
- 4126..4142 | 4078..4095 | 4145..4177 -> 0.02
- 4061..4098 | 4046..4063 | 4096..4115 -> -0.01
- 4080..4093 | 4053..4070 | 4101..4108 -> -0.07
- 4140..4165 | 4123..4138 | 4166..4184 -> -0.06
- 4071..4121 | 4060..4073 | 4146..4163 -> 0.00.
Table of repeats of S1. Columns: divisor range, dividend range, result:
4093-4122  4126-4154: 1.03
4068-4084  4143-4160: 1.04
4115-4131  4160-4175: 1.05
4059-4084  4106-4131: 1.00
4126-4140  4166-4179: 0.98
